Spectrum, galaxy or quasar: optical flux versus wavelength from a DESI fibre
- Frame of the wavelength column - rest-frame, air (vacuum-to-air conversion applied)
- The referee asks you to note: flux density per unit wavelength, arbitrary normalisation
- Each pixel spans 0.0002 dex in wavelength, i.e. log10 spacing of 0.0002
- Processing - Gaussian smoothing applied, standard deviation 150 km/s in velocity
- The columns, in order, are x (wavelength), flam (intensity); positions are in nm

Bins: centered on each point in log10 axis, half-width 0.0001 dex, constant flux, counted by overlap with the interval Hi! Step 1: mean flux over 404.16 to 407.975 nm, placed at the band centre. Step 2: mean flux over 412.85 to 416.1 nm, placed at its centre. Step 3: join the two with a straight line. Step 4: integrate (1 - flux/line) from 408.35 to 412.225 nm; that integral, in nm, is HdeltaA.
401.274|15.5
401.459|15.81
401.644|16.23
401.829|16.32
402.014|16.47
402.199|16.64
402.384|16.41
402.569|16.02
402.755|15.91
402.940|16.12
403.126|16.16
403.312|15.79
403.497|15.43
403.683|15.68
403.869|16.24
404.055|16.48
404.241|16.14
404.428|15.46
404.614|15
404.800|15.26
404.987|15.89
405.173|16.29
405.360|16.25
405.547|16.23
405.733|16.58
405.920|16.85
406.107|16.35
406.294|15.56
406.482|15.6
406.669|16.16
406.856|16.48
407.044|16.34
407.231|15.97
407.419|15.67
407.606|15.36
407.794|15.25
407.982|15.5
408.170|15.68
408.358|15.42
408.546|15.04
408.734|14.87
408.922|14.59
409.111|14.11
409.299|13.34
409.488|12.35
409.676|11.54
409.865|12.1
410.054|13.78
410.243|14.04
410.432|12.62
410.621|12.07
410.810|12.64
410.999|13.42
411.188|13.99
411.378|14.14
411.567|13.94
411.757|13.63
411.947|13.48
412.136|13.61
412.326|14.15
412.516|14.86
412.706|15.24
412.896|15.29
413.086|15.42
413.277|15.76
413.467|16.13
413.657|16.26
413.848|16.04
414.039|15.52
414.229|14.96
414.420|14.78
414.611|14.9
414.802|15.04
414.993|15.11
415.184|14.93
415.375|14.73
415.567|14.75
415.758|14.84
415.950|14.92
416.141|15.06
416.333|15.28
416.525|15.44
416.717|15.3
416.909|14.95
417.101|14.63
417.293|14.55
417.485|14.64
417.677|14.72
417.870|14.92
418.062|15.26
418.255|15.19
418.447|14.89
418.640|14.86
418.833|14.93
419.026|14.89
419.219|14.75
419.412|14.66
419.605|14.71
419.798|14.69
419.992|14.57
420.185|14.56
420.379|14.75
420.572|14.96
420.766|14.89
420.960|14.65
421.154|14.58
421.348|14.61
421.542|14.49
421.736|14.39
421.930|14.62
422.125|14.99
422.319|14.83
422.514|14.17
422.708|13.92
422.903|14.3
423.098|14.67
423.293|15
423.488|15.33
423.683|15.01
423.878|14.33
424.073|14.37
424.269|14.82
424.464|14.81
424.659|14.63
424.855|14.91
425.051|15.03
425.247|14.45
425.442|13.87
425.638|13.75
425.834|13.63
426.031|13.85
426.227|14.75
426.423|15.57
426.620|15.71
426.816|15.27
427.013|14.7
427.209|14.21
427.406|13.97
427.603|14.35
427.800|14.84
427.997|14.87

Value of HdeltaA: 0.52 nm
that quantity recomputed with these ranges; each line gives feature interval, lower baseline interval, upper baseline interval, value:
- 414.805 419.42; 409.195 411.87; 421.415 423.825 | -0.33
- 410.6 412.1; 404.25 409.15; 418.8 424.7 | 0.19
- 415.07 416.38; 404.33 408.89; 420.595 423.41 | 0.01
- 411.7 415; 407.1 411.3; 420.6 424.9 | -0.18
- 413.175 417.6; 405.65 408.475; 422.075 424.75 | 0.03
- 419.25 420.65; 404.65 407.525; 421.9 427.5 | 0.03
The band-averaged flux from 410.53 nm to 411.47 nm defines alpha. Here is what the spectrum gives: 13.3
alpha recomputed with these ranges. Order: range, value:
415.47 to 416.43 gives 15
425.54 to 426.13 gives 13.7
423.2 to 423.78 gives 15.1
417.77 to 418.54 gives 15.1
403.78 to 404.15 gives 16.4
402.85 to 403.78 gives 15.8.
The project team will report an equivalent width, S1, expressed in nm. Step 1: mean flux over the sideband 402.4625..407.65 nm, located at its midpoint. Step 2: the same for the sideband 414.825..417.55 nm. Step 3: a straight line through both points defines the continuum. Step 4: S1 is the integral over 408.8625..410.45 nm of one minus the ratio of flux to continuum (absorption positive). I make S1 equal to 0.24 nm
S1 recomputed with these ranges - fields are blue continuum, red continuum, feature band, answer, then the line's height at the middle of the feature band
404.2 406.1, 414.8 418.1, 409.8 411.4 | 0.24 nm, 15.5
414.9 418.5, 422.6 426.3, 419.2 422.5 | 0.01 nm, 14.7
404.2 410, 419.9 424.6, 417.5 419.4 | -0.01 nm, 14.8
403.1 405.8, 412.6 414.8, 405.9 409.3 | 0.05 nm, 15.8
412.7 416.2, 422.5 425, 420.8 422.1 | 0.02 nm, 14.8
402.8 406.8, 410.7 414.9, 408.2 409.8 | 0.14 nm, 15.3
